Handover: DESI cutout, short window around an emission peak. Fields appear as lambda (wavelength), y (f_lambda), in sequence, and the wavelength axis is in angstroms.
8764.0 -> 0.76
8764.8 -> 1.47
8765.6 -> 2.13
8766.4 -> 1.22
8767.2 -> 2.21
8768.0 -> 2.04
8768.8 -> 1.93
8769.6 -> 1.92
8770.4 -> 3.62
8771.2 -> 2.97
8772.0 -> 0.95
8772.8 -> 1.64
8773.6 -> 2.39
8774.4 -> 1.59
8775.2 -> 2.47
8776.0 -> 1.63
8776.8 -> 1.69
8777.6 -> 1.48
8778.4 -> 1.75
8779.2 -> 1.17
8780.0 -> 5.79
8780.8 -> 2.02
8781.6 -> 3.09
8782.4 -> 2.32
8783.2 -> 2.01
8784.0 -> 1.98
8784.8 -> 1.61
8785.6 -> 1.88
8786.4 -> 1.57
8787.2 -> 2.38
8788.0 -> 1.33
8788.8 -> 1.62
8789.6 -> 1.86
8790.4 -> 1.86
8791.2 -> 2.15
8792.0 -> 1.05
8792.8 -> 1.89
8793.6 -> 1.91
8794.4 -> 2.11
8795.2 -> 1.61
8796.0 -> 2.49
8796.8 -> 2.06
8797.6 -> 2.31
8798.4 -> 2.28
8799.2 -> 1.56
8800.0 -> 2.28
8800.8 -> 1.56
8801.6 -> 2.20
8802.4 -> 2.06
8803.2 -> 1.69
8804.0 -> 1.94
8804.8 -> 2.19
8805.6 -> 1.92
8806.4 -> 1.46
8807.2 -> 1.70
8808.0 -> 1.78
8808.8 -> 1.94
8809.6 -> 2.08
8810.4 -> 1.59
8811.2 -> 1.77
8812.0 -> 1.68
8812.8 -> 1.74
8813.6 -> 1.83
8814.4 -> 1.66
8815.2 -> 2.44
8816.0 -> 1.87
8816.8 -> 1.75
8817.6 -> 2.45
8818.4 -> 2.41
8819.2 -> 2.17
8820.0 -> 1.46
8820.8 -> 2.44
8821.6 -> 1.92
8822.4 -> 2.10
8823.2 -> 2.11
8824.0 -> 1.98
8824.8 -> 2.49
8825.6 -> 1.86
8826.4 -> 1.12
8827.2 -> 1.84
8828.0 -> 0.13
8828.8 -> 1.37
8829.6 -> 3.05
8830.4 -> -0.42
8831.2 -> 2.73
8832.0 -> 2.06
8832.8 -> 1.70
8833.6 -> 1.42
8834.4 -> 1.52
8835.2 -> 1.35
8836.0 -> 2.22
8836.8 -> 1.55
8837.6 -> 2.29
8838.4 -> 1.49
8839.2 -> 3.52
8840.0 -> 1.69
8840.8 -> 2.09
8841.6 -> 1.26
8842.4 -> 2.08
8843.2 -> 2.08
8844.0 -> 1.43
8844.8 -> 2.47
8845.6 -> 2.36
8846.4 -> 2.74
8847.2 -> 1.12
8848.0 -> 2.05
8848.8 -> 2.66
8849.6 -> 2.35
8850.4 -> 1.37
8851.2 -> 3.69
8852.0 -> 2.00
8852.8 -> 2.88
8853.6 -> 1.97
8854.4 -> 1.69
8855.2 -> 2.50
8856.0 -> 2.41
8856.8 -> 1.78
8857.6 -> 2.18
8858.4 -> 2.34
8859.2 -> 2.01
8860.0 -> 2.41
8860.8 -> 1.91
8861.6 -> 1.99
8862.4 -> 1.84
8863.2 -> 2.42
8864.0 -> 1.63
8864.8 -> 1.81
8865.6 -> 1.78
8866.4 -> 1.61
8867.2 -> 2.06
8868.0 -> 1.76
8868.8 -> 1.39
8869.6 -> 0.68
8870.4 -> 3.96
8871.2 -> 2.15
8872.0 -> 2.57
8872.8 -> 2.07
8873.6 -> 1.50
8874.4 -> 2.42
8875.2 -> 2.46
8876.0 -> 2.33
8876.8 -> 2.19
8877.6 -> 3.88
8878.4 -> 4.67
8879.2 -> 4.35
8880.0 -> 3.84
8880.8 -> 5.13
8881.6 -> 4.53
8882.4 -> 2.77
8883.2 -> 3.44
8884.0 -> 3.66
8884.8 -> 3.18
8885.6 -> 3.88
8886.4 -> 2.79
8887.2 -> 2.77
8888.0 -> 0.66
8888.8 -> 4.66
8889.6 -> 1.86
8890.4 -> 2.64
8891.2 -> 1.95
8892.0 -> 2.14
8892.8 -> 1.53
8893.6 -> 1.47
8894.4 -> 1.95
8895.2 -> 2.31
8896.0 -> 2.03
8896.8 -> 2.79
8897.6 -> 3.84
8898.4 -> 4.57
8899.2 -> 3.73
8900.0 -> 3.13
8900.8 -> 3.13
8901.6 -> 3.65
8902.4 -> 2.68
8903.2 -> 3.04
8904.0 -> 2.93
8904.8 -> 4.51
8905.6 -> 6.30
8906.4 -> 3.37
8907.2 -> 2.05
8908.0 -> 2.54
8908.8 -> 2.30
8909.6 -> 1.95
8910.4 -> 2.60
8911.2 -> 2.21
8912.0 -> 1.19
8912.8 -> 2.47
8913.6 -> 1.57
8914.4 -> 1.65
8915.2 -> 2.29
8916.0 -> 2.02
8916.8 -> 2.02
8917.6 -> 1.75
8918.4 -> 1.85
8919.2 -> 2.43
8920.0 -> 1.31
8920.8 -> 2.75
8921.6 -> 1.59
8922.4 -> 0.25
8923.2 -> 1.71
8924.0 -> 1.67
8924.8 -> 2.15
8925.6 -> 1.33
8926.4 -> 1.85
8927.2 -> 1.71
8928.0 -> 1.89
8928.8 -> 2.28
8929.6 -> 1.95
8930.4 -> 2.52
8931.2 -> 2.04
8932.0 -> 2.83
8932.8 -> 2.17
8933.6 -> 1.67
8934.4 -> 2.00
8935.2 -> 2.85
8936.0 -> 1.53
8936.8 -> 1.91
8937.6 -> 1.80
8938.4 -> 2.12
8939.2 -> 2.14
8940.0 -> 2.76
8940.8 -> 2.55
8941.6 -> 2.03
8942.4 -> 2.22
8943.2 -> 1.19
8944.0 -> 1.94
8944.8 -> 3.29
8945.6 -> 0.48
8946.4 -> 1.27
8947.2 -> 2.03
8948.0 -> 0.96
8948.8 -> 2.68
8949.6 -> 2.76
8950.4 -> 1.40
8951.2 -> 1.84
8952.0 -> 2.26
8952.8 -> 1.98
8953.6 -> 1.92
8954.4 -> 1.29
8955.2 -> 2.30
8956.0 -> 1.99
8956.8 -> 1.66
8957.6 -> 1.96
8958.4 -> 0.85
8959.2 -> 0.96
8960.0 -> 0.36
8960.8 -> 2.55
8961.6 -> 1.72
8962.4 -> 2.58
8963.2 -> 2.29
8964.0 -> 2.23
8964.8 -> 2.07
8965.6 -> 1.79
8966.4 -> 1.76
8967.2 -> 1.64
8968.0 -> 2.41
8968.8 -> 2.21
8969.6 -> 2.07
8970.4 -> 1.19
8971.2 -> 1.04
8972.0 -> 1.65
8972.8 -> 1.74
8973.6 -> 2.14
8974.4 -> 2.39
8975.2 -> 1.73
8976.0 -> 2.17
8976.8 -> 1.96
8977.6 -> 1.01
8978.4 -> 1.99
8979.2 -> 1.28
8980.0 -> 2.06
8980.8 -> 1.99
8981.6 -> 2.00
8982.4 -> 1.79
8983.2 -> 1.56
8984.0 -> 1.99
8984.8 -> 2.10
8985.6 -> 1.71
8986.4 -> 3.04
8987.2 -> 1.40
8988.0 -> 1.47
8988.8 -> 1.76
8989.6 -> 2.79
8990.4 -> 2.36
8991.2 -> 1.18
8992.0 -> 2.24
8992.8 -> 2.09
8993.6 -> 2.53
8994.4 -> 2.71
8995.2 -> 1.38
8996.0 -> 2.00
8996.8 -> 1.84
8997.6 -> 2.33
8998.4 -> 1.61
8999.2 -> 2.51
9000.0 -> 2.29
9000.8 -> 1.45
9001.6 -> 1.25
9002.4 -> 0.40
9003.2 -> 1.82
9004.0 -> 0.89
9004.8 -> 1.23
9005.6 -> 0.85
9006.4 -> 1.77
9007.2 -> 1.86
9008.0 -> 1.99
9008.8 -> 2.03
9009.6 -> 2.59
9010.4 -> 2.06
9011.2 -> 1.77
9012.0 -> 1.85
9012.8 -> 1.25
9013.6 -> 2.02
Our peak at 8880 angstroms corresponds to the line [S II] 6716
